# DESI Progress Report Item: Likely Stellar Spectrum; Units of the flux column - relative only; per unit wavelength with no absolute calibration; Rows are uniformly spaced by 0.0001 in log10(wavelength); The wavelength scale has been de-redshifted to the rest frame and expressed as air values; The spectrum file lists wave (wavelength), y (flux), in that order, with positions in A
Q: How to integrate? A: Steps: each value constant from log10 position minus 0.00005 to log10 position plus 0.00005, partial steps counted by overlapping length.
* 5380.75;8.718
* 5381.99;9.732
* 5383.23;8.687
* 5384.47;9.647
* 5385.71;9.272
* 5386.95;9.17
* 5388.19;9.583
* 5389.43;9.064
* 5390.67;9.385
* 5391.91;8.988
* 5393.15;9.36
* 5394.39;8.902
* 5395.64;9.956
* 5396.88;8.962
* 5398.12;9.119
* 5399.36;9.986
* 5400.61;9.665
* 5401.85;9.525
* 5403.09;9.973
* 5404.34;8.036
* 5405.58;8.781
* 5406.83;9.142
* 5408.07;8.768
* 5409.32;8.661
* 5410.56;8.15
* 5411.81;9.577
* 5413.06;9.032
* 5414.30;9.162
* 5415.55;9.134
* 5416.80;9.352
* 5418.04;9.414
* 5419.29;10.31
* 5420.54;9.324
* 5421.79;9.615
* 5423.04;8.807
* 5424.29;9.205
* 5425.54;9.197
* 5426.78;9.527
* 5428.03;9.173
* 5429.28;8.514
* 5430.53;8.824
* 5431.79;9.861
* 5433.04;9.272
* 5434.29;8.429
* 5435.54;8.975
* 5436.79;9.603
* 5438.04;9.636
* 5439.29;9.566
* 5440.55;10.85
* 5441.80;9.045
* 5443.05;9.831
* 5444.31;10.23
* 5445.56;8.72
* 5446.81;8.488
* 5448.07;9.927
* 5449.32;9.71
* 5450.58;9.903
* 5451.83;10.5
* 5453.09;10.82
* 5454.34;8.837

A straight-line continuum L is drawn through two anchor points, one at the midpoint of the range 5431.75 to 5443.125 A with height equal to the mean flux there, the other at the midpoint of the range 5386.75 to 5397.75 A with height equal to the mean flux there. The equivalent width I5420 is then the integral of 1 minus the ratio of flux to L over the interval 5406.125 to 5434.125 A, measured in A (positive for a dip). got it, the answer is 0.7 A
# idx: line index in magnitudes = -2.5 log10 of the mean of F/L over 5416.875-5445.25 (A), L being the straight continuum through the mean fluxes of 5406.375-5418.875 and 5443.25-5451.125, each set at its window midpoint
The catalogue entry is -0.01 mag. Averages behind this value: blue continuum 9.06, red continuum 9.5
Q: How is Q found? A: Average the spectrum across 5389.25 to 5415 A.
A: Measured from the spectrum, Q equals 9.15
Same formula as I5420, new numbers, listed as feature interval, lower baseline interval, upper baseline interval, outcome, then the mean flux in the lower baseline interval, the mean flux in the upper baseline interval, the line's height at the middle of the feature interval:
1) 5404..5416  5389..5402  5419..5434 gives 0.6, 9.36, 9.26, 9.31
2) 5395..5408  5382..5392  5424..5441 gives 0.0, 9.27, 9.32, 9.29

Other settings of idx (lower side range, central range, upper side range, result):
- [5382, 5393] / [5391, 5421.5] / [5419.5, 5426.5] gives 0.007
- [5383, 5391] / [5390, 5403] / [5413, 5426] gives -0.013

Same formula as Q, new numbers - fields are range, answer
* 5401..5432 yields 9.16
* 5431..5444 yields 9.51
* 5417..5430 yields 9.31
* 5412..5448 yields 9.34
